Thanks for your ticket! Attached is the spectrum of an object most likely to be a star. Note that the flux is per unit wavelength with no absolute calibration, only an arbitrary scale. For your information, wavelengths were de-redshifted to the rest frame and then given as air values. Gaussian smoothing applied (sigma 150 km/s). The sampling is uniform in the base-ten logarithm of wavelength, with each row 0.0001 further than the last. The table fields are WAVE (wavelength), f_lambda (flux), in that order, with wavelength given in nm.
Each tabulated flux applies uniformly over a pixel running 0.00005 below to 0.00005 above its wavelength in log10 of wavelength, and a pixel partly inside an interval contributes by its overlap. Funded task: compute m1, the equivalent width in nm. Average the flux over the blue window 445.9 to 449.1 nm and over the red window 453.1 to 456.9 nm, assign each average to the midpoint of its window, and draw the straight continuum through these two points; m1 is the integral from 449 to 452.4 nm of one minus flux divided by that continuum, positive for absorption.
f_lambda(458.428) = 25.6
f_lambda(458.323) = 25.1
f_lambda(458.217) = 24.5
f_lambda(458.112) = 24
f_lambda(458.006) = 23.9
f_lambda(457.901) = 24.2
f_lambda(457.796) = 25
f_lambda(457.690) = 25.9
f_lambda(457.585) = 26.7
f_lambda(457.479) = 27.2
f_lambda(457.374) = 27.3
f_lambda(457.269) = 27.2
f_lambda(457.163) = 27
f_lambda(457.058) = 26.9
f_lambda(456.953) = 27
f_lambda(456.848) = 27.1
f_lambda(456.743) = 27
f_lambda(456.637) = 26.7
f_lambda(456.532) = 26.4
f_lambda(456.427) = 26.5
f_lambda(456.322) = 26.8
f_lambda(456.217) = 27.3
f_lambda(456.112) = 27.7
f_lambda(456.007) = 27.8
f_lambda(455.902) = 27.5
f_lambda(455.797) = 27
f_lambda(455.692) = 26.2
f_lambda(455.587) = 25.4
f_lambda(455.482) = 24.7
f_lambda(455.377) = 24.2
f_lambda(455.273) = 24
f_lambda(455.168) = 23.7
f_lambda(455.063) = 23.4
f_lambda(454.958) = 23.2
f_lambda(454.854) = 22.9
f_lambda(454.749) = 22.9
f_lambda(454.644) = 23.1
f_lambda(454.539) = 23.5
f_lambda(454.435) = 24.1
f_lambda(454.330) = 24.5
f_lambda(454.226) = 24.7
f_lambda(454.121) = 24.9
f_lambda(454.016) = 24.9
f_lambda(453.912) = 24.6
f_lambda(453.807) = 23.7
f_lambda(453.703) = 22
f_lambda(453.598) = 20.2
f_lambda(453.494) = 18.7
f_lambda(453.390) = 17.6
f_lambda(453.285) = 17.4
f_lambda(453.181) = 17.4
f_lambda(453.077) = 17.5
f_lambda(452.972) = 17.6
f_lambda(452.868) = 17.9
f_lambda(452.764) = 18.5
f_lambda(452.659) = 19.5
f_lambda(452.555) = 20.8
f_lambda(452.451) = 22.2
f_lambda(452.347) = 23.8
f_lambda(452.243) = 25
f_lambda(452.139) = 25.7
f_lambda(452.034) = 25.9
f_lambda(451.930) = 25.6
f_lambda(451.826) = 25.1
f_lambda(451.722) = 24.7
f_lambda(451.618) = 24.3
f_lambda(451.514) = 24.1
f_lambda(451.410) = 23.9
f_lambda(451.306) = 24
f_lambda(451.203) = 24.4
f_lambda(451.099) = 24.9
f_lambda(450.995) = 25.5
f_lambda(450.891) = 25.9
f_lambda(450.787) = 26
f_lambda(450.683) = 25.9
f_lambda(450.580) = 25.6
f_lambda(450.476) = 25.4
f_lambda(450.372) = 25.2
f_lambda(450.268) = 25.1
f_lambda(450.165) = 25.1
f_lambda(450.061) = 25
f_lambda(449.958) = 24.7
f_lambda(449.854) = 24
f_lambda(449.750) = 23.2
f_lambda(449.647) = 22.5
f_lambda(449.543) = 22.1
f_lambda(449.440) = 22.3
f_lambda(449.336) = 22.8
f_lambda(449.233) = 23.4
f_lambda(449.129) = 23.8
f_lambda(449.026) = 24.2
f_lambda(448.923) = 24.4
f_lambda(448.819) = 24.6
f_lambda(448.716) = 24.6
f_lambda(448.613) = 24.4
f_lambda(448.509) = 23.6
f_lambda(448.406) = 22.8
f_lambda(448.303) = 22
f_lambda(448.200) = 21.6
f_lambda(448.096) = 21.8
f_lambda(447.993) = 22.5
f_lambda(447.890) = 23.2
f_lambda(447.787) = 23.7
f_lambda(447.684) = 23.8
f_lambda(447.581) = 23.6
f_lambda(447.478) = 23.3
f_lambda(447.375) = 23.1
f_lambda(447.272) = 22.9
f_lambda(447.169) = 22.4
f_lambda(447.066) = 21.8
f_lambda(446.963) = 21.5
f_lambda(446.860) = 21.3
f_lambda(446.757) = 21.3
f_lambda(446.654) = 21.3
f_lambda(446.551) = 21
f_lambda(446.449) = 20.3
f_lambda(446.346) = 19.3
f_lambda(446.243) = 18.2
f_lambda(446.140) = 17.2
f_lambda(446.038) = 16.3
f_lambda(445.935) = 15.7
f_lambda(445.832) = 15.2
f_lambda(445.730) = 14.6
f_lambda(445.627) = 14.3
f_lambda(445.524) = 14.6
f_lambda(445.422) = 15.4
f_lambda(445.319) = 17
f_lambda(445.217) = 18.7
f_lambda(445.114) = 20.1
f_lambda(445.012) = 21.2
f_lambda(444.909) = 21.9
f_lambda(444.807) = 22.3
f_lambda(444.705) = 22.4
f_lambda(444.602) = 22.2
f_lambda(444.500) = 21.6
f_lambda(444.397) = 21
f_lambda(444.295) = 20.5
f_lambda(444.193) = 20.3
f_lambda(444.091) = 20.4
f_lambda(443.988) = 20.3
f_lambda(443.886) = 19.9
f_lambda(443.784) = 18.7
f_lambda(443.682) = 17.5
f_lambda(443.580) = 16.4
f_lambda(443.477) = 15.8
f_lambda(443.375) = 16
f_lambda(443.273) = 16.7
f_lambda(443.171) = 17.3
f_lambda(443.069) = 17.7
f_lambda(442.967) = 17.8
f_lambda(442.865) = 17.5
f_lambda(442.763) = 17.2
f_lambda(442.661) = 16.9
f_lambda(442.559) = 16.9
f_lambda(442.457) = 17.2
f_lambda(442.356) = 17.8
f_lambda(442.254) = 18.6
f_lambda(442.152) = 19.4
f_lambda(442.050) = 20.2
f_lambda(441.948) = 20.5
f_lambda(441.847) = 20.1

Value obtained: -0.25 nm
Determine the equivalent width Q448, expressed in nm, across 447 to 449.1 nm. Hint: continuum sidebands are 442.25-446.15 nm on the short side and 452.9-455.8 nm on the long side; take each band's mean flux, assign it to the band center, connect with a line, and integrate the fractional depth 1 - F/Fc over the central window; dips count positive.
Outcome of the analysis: -0.36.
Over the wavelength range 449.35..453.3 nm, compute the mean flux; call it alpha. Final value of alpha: 23.3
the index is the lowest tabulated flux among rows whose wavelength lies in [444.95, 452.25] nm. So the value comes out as 14.3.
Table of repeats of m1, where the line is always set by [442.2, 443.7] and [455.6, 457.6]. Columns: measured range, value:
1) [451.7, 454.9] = 0.32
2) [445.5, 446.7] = 0.13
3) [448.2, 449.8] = -0.14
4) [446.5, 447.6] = -0.11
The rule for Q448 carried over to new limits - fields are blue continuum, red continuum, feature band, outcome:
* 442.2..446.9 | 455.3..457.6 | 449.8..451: -0.146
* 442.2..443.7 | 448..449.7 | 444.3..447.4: 0.086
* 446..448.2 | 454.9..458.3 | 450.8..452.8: -0.028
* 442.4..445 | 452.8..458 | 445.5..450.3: -0.198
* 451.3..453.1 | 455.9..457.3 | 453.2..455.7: 0.193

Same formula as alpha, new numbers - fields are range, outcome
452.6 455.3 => 21.6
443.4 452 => 21.9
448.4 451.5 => 24.3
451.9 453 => 22.1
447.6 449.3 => 23.4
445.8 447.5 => 20.1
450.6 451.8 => 24.9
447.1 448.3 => 22.8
